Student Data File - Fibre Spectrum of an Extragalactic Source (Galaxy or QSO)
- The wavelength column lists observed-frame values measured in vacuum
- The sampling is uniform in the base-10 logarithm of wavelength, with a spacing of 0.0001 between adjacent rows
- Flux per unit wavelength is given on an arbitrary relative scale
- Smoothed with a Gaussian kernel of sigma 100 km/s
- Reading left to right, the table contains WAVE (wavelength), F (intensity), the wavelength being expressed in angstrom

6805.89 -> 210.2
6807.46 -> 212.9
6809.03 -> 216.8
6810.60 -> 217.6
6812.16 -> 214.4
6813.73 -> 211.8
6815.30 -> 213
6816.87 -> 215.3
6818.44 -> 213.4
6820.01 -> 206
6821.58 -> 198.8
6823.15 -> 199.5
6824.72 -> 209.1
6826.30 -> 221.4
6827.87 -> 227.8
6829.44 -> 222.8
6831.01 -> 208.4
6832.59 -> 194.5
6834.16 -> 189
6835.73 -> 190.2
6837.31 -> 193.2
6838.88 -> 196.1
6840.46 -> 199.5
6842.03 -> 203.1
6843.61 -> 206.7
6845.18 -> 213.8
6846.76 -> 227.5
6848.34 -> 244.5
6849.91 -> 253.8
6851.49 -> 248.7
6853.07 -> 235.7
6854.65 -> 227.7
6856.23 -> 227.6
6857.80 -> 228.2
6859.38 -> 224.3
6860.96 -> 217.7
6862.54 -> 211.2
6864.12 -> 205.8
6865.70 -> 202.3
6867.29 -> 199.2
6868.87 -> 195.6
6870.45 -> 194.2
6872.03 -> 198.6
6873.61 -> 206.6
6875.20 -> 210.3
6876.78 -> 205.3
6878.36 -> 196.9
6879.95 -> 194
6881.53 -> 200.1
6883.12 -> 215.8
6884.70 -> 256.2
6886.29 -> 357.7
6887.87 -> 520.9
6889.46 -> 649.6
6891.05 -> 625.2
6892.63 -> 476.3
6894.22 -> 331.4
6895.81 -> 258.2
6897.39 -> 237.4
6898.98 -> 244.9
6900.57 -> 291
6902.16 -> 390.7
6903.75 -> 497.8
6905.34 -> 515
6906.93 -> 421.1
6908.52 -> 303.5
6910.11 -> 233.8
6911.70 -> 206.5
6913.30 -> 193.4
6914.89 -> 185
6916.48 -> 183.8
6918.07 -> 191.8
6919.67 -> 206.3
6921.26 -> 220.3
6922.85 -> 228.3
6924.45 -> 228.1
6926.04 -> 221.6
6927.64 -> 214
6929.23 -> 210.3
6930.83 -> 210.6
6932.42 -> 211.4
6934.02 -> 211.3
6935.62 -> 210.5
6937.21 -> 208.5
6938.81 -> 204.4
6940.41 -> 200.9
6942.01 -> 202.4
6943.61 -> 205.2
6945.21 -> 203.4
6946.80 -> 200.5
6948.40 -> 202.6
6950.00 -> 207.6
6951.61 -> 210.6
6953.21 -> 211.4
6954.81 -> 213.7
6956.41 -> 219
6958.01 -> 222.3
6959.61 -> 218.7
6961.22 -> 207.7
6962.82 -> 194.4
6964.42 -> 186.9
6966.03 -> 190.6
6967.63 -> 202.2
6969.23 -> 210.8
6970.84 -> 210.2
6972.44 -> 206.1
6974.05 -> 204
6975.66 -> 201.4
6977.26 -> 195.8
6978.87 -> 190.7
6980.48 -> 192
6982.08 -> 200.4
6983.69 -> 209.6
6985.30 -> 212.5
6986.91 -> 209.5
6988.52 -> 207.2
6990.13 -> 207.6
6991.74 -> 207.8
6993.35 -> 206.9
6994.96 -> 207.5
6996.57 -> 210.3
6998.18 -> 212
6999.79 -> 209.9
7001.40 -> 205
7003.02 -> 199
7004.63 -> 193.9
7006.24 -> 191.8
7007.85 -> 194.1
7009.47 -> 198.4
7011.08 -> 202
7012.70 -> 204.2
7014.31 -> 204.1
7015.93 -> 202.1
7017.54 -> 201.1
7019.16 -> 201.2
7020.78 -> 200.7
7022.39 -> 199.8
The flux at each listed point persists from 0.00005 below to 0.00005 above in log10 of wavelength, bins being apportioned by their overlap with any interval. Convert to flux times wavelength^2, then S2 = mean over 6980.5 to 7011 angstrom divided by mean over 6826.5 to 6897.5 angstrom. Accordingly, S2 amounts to 0.84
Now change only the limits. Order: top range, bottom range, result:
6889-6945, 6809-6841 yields 1.37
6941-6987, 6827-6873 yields 0.99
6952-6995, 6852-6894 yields 0.77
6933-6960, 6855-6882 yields 1.03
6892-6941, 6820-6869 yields 1.25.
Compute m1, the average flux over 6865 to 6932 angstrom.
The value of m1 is 279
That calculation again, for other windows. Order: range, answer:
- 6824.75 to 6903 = 254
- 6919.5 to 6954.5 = 211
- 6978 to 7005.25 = 205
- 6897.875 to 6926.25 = 276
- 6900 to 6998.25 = 226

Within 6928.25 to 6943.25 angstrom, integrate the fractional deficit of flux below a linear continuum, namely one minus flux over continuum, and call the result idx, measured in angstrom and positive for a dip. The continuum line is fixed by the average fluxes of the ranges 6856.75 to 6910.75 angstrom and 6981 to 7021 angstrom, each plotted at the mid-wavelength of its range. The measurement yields 2.8 angstrom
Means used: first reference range 298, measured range 208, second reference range 204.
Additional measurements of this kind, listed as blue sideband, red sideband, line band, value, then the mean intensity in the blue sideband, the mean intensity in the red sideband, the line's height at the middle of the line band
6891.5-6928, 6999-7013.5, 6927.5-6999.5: 9.2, 286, 200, 238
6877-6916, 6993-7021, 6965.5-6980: 2.4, 330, 202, 242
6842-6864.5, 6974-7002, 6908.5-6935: 0.3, 226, 205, 215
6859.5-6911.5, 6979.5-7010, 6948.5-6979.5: 3.4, 300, 204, 231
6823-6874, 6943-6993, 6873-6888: -2.4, 213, 205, 211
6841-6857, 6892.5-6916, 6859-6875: 3.1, 228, 313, 256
